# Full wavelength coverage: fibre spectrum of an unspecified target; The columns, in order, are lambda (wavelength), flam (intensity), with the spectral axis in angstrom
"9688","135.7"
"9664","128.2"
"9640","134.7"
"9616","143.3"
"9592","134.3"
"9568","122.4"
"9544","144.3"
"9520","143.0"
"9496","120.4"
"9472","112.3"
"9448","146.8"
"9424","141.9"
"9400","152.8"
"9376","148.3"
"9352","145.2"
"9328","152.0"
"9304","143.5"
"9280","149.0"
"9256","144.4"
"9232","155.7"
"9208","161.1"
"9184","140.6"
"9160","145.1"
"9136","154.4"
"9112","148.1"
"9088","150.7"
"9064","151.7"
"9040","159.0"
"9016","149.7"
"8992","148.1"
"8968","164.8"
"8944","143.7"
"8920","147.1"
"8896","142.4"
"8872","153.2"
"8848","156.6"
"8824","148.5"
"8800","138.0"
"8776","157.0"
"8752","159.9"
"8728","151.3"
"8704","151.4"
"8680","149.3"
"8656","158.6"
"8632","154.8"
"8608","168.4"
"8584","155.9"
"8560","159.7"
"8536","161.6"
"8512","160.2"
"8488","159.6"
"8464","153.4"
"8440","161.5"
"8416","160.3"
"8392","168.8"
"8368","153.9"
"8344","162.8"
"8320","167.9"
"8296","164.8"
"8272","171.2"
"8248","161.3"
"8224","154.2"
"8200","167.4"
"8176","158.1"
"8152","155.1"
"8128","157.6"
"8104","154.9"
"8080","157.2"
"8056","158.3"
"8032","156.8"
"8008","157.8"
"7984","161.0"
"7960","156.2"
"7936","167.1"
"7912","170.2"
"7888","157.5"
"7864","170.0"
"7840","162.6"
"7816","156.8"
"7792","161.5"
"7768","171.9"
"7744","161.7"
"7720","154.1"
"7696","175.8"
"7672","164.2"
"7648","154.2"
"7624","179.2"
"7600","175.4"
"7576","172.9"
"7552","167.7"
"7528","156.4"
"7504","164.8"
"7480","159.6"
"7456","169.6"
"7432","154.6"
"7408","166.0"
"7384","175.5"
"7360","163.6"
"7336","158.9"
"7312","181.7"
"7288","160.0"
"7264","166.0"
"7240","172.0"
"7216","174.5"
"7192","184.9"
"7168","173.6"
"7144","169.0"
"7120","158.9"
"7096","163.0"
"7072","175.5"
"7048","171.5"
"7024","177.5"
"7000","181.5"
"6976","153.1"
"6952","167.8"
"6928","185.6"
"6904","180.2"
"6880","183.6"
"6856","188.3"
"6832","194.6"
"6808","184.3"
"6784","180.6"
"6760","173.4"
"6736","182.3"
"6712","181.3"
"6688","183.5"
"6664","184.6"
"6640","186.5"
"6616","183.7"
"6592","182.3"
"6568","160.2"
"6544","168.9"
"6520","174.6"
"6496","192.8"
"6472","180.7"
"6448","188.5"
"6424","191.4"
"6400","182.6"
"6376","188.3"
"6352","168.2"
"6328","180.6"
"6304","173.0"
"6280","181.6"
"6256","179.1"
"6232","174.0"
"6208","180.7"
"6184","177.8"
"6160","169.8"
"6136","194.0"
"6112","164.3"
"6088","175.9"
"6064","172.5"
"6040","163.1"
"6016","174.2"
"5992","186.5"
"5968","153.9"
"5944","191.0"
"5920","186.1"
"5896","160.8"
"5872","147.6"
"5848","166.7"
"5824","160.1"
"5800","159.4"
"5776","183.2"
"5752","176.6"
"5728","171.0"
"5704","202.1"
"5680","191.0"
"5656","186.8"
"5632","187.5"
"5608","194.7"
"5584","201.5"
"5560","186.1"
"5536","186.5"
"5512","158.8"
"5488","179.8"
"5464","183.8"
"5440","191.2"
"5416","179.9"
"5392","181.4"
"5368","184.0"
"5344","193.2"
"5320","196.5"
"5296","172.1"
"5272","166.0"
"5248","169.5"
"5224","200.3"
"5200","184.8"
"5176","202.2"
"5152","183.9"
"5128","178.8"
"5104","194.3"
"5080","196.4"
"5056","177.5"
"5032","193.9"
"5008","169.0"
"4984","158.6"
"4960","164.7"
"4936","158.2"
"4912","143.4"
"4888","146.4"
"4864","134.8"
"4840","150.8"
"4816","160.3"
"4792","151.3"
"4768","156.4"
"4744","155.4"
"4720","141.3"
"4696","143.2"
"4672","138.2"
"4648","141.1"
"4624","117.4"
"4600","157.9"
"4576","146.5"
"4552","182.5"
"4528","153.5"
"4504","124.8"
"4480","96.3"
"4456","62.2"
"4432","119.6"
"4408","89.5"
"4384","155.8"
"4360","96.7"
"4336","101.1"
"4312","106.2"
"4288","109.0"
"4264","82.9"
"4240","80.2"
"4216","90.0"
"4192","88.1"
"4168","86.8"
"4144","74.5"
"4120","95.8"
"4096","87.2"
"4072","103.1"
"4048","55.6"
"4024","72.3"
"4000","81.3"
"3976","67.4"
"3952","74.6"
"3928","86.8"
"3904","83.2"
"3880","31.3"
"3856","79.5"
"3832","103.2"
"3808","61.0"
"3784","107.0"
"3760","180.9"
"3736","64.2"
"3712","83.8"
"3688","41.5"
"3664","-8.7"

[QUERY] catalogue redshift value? 0.132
